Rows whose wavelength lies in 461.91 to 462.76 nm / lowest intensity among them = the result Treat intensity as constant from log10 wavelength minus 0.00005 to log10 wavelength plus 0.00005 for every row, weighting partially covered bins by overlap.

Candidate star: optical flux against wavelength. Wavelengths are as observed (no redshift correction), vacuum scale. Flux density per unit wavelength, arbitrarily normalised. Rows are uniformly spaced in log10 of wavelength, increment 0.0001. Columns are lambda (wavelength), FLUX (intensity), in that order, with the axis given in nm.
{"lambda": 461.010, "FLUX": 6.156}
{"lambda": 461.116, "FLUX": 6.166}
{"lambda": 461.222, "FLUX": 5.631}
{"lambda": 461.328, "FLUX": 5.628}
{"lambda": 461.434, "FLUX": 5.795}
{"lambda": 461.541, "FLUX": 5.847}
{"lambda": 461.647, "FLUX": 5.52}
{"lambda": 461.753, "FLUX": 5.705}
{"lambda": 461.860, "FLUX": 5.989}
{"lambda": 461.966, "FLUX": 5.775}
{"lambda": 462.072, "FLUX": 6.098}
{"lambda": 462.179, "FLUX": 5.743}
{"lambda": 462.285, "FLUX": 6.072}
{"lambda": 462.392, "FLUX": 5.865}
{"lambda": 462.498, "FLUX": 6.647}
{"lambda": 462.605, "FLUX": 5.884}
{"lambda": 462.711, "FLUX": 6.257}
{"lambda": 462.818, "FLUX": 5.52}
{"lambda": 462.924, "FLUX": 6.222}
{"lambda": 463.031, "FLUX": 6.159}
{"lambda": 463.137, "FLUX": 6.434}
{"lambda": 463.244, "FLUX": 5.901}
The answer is 5.743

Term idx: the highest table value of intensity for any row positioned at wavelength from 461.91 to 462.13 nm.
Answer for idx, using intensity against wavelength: 6.098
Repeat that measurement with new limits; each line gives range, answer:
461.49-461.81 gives 5.847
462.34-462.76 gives 6.647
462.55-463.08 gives 6.257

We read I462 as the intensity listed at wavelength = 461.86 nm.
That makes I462 5.989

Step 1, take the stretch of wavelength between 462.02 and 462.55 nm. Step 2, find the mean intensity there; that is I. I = 6.08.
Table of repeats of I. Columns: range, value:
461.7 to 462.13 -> 5.89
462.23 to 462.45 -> 5.99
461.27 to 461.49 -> 5.7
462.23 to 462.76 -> 6.15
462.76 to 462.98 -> 5.87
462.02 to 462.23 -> 5.9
